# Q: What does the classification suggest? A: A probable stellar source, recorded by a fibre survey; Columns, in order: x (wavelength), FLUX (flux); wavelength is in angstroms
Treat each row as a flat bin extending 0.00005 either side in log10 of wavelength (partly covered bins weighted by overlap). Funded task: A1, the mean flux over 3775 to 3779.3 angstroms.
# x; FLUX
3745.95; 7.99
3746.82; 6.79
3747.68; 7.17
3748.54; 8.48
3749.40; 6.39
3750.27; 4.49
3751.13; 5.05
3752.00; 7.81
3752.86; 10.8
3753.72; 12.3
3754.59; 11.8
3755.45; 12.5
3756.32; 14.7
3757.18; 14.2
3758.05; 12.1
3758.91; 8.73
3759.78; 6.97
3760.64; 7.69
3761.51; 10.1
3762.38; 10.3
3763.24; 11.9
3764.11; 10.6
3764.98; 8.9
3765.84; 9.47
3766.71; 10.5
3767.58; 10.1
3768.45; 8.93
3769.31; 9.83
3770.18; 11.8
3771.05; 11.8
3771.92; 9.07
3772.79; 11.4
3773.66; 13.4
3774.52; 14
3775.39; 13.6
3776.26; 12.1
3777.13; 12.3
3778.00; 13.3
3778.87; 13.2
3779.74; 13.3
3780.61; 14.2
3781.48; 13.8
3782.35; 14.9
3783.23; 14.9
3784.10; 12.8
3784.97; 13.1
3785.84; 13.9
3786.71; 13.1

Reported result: 12.9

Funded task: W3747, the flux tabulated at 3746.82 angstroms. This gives 6.79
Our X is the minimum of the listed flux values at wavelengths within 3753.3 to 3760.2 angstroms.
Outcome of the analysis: 6.97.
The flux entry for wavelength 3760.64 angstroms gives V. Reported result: 7.69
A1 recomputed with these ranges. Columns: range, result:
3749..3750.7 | 5.41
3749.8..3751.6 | 4.83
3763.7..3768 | 9.91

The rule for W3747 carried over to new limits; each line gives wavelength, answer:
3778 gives 13.3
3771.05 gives 11.8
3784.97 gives 13.1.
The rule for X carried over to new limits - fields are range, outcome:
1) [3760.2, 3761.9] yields 7.69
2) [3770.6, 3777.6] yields 9.07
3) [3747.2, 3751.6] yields 4.49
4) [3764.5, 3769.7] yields 8.9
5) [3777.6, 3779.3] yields 13.2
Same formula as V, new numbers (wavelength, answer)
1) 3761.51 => 10.1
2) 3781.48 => 13.8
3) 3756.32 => 14.7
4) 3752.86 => 10.8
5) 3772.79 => 11.4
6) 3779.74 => 13.3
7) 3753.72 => 12.3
